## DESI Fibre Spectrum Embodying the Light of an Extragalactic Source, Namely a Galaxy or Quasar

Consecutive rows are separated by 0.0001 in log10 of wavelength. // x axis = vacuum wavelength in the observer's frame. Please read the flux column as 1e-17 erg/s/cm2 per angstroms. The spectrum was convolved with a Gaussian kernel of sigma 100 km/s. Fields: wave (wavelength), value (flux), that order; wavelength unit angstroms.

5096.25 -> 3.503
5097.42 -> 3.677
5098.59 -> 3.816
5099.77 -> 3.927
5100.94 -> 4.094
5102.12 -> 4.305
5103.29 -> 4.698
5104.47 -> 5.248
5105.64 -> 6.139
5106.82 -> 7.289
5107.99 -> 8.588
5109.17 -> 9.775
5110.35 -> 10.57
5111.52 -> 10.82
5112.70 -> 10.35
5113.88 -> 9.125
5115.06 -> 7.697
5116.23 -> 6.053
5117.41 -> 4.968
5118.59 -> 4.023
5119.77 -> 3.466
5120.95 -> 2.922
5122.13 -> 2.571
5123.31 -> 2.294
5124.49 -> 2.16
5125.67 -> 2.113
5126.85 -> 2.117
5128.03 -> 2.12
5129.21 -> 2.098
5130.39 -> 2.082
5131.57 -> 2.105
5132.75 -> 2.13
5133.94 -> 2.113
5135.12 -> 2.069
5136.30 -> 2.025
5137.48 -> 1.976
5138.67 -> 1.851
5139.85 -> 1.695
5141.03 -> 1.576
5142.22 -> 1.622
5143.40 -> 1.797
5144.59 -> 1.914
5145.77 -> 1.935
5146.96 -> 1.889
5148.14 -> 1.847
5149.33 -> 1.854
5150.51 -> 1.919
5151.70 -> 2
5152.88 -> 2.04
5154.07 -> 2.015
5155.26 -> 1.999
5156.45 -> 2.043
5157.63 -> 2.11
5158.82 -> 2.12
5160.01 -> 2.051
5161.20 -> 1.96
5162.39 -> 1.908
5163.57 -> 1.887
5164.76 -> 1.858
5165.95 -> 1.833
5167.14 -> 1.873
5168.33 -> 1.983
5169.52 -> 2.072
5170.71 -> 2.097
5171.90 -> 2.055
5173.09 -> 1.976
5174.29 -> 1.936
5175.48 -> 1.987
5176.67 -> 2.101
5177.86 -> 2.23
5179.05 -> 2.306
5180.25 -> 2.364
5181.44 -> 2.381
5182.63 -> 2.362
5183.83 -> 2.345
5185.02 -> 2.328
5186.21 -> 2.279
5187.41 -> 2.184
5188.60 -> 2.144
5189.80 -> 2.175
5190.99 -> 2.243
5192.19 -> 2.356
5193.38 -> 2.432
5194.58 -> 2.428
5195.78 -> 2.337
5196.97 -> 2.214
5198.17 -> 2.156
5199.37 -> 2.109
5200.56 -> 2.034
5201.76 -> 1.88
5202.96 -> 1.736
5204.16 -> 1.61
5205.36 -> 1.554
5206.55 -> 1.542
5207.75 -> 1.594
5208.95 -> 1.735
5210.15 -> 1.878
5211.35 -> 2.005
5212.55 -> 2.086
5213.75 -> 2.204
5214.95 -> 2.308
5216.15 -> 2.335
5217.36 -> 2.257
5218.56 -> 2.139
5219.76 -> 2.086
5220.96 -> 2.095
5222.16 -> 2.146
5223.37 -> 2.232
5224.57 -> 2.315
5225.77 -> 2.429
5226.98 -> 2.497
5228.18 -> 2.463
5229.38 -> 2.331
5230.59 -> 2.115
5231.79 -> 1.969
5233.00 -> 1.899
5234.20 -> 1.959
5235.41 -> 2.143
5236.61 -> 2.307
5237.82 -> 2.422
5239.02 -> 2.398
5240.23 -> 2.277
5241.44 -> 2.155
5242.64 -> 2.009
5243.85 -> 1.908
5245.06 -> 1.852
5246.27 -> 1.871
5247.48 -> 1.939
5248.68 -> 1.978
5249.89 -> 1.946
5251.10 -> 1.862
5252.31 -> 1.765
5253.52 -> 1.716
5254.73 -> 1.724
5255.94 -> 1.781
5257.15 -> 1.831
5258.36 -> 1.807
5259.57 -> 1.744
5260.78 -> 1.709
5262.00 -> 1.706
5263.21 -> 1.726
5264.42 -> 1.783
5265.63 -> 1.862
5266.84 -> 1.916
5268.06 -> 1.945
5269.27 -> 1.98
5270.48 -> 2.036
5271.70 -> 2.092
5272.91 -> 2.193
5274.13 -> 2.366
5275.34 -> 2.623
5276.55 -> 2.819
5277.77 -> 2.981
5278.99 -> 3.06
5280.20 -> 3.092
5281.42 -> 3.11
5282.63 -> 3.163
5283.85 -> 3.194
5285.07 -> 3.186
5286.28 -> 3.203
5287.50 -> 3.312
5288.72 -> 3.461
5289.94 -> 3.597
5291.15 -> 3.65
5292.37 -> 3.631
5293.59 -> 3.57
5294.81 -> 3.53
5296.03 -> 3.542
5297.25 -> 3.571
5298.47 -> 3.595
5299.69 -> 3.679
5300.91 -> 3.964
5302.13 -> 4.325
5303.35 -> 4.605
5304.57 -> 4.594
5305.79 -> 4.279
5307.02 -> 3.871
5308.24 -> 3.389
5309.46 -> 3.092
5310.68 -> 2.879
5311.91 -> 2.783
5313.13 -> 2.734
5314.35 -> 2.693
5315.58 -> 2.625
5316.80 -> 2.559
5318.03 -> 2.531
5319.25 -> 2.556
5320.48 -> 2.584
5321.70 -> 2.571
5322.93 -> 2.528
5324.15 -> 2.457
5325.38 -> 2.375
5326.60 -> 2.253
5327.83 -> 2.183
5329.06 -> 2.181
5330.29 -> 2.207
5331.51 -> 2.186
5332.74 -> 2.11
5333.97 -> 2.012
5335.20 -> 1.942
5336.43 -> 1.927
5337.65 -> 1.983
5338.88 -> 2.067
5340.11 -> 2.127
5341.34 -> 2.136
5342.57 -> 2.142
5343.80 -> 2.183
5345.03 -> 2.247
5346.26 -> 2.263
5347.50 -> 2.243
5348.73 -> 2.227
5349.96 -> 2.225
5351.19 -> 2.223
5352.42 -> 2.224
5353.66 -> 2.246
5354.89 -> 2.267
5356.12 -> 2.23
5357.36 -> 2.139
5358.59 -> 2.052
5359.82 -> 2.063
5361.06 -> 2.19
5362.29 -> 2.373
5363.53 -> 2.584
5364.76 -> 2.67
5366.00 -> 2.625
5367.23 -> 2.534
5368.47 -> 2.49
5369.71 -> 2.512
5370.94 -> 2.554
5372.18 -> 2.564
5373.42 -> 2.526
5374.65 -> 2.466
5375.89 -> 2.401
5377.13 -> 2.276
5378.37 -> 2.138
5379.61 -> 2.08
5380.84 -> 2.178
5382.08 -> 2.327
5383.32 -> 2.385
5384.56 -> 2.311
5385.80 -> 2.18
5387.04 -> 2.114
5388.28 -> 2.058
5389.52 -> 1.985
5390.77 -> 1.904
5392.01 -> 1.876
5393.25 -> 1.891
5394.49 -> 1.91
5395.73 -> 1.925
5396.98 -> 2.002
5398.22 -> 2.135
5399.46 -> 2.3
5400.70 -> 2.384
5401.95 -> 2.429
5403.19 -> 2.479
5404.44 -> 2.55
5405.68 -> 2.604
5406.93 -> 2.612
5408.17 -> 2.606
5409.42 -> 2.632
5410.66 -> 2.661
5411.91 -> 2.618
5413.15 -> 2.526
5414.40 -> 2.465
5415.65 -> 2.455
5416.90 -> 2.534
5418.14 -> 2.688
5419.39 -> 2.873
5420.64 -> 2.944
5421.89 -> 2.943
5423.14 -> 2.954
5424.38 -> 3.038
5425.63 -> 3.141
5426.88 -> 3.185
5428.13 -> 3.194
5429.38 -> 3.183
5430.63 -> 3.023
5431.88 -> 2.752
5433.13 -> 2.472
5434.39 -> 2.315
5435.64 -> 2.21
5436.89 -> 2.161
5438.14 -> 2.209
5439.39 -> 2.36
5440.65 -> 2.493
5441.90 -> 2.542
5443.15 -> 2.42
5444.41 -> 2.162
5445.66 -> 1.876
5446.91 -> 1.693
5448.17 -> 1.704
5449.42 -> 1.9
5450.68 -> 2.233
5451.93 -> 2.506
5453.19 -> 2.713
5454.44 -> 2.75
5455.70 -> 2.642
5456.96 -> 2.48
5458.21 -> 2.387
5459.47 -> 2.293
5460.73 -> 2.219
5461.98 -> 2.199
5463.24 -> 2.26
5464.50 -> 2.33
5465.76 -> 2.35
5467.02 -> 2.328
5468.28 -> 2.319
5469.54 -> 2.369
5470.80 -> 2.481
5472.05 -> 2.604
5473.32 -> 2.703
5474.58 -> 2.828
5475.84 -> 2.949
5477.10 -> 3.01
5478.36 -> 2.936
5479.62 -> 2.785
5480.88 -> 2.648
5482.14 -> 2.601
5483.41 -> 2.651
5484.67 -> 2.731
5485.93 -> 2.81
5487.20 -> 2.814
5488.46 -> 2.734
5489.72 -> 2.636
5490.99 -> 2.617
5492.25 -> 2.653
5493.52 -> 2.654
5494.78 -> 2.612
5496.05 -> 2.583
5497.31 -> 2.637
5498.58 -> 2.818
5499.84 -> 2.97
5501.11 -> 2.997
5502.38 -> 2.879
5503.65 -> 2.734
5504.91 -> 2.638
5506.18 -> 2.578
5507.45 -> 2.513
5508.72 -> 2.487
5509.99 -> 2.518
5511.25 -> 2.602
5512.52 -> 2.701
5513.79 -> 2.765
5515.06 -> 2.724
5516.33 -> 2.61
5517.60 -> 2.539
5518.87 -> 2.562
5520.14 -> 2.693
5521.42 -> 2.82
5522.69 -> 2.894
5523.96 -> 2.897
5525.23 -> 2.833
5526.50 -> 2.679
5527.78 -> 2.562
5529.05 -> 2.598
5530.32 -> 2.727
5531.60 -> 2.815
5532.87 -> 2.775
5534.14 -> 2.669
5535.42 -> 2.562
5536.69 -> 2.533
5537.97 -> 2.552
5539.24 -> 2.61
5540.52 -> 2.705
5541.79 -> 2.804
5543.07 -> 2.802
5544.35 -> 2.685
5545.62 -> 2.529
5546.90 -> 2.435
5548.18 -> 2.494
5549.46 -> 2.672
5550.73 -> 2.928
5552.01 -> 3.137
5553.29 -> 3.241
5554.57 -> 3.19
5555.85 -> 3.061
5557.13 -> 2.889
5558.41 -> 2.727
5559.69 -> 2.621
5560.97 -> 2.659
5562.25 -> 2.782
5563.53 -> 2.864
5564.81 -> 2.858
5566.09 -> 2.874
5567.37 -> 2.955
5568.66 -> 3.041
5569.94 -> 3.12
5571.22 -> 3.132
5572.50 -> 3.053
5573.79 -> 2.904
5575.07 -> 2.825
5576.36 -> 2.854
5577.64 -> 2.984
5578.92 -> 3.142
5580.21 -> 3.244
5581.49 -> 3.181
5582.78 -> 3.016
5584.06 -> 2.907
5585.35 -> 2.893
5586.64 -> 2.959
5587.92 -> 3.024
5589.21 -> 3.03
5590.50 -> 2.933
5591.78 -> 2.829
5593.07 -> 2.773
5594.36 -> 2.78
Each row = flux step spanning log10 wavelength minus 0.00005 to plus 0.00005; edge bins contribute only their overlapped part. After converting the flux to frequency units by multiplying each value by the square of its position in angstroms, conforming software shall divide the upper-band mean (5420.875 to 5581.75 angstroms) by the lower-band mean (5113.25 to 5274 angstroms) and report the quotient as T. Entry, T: 1.4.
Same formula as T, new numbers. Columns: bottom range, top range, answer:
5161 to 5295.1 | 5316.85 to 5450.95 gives 1.12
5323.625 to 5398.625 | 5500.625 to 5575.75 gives 1.33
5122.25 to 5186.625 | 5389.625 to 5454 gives 1.33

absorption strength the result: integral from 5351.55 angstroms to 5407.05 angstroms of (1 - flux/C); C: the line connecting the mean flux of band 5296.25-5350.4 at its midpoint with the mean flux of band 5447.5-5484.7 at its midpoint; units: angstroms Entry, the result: 7.5 angstroms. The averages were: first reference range 2.73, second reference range 2.49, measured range 2.28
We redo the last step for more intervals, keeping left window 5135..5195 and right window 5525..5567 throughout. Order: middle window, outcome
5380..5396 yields 2.5 angstroms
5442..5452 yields 2.0 angstroms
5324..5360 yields 3.1 angstroms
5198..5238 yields 1.4 angstroms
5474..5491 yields -0.9 angstroms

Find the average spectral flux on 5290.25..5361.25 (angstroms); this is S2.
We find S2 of 2.72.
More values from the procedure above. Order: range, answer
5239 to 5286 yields 2.19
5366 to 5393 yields 2.28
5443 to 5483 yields 2.43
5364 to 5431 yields 2.48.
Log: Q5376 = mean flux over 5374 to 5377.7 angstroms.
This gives 2.39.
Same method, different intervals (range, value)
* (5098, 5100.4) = 3.88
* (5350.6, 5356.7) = 2.24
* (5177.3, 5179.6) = 2.27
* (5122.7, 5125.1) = 2.23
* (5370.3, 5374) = 2.55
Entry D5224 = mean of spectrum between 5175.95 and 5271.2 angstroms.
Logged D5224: 2.06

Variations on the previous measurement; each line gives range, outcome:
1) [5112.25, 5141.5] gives 3.32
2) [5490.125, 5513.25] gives 2.68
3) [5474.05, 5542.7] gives 2.71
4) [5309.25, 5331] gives 2.53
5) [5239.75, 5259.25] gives 1.9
